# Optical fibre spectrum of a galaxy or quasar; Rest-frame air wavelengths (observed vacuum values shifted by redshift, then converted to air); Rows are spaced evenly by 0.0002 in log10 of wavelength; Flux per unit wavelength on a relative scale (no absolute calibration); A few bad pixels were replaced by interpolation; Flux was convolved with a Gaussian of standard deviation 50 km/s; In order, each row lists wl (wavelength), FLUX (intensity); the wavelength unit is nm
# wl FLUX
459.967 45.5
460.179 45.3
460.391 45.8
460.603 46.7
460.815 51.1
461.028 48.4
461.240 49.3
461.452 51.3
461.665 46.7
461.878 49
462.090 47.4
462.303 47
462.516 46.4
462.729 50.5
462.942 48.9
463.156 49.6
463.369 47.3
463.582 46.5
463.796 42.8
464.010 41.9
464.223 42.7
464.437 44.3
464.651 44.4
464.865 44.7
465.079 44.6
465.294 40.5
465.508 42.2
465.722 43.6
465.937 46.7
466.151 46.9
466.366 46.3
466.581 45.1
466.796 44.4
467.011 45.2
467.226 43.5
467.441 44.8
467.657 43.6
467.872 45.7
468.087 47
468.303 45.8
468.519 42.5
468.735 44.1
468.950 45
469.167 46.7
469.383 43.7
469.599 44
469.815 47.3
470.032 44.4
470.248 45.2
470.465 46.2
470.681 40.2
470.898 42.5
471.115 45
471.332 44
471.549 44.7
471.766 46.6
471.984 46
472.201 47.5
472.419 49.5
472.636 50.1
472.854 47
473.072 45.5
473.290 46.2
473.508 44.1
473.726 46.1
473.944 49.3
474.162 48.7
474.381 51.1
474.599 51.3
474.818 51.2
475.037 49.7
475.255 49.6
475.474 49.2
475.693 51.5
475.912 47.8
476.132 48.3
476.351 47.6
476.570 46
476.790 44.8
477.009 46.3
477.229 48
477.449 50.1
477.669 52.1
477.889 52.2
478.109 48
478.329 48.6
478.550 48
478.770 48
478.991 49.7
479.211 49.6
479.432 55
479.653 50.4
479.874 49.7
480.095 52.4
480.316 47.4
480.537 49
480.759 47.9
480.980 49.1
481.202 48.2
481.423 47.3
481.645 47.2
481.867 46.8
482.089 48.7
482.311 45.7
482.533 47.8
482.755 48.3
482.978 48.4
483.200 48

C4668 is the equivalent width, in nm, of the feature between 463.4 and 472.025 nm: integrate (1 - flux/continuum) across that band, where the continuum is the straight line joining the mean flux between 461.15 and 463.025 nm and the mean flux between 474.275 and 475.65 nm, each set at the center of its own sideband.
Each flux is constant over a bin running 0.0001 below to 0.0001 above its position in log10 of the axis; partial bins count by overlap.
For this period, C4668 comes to 0.84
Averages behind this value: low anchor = 48.5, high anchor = 50.4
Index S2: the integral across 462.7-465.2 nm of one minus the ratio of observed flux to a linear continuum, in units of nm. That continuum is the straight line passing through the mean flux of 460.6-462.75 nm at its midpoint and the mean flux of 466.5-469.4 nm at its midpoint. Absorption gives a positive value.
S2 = 0.09 nm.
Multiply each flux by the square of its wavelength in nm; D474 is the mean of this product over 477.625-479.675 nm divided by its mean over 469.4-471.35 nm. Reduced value 1.17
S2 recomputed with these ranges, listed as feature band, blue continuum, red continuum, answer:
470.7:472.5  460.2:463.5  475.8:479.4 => 0.114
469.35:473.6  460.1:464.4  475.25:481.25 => 0.243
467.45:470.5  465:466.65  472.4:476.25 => 0.064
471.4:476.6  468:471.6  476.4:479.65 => -0.138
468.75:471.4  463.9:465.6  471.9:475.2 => 0.099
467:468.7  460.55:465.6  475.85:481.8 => 0.088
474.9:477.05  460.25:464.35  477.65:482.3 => 0.025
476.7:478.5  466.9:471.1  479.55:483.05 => -0.058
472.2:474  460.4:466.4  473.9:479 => 0.043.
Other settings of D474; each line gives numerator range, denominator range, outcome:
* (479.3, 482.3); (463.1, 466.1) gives 1.18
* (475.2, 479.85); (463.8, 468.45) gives 1.16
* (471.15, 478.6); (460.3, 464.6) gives 1.08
